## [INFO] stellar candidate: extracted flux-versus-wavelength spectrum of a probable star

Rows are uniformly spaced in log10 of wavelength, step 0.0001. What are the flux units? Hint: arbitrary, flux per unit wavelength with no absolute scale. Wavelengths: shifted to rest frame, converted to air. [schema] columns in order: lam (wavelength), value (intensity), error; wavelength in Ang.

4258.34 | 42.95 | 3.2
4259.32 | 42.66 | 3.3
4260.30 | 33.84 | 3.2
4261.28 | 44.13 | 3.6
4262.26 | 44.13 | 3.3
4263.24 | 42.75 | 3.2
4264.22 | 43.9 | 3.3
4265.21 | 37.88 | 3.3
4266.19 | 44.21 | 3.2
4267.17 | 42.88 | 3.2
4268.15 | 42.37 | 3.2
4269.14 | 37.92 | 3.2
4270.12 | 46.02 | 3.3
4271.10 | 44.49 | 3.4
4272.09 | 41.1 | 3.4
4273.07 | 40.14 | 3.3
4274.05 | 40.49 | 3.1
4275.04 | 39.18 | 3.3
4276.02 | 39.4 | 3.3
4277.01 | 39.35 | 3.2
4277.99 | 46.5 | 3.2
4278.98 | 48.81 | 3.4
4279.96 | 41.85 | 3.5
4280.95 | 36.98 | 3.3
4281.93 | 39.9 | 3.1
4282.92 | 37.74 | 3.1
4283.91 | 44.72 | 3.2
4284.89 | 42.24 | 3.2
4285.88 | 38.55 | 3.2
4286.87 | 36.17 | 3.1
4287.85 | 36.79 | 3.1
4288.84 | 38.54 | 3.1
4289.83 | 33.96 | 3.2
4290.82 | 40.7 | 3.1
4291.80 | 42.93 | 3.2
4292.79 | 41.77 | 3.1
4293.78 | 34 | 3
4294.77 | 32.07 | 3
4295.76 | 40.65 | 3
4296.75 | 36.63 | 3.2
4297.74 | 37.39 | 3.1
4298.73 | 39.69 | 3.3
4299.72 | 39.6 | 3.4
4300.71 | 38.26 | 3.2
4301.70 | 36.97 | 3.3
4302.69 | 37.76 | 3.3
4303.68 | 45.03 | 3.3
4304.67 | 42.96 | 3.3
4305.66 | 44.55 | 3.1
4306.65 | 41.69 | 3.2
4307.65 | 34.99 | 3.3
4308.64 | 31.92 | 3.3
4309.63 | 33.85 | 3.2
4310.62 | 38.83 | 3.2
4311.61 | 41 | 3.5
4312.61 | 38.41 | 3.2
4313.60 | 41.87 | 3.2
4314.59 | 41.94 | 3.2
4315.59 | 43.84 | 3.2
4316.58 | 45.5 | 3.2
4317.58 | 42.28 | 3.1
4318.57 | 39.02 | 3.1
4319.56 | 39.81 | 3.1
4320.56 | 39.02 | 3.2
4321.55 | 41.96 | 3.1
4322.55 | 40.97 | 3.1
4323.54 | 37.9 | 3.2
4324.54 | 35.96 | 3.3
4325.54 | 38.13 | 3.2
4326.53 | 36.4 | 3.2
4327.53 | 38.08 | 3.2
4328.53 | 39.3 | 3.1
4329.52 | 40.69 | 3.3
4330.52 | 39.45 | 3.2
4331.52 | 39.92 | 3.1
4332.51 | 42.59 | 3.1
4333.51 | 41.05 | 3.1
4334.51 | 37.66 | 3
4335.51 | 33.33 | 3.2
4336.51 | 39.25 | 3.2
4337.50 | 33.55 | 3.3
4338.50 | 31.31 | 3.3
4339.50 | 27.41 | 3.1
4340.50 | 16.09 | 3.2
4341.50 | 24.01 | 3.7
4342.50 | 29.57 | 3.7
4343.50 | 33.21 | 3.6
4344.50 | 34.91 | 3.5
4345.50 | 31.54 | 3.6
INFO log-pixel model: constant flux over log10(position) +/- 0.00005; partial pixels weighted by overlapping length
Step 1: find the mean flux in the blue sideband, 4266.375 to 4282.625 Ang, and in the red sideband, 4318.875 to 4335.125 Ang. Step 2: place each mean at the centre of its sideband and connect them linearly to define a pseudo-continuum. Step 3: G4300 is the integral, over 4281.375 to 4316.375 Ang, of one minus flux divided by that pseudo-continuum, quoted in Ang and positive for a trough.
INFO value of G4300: 1.2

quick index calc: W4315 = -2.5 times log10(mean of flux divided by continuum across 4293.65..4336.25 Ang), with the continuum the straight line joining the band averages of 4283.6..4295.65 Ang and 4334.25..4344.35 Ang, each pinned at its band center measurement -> -0.144 mag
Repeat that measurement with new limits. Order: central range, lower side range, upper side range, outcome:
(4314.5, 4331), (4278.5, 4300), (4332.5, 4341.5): -0.16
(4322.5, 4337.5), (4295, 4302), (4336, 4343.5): -0.23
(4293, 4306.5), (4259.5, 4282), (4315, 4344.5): 0.01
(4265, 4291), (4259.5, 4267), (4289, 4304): -0.01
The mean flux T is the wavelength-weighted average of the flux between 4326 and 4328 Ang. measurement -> 37.3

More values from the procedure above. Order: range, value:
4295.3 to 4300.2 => 38.8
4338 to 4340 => 29.3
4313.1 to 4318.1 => 43.1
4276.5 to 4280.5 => 44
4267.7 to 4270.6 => 42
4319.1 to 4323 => 40.4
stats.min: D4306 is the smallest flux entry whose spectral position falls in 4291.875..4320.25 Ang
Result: 31.92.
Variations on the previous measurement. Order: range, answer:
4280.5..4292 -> 33.96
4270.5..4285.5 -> 36.98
